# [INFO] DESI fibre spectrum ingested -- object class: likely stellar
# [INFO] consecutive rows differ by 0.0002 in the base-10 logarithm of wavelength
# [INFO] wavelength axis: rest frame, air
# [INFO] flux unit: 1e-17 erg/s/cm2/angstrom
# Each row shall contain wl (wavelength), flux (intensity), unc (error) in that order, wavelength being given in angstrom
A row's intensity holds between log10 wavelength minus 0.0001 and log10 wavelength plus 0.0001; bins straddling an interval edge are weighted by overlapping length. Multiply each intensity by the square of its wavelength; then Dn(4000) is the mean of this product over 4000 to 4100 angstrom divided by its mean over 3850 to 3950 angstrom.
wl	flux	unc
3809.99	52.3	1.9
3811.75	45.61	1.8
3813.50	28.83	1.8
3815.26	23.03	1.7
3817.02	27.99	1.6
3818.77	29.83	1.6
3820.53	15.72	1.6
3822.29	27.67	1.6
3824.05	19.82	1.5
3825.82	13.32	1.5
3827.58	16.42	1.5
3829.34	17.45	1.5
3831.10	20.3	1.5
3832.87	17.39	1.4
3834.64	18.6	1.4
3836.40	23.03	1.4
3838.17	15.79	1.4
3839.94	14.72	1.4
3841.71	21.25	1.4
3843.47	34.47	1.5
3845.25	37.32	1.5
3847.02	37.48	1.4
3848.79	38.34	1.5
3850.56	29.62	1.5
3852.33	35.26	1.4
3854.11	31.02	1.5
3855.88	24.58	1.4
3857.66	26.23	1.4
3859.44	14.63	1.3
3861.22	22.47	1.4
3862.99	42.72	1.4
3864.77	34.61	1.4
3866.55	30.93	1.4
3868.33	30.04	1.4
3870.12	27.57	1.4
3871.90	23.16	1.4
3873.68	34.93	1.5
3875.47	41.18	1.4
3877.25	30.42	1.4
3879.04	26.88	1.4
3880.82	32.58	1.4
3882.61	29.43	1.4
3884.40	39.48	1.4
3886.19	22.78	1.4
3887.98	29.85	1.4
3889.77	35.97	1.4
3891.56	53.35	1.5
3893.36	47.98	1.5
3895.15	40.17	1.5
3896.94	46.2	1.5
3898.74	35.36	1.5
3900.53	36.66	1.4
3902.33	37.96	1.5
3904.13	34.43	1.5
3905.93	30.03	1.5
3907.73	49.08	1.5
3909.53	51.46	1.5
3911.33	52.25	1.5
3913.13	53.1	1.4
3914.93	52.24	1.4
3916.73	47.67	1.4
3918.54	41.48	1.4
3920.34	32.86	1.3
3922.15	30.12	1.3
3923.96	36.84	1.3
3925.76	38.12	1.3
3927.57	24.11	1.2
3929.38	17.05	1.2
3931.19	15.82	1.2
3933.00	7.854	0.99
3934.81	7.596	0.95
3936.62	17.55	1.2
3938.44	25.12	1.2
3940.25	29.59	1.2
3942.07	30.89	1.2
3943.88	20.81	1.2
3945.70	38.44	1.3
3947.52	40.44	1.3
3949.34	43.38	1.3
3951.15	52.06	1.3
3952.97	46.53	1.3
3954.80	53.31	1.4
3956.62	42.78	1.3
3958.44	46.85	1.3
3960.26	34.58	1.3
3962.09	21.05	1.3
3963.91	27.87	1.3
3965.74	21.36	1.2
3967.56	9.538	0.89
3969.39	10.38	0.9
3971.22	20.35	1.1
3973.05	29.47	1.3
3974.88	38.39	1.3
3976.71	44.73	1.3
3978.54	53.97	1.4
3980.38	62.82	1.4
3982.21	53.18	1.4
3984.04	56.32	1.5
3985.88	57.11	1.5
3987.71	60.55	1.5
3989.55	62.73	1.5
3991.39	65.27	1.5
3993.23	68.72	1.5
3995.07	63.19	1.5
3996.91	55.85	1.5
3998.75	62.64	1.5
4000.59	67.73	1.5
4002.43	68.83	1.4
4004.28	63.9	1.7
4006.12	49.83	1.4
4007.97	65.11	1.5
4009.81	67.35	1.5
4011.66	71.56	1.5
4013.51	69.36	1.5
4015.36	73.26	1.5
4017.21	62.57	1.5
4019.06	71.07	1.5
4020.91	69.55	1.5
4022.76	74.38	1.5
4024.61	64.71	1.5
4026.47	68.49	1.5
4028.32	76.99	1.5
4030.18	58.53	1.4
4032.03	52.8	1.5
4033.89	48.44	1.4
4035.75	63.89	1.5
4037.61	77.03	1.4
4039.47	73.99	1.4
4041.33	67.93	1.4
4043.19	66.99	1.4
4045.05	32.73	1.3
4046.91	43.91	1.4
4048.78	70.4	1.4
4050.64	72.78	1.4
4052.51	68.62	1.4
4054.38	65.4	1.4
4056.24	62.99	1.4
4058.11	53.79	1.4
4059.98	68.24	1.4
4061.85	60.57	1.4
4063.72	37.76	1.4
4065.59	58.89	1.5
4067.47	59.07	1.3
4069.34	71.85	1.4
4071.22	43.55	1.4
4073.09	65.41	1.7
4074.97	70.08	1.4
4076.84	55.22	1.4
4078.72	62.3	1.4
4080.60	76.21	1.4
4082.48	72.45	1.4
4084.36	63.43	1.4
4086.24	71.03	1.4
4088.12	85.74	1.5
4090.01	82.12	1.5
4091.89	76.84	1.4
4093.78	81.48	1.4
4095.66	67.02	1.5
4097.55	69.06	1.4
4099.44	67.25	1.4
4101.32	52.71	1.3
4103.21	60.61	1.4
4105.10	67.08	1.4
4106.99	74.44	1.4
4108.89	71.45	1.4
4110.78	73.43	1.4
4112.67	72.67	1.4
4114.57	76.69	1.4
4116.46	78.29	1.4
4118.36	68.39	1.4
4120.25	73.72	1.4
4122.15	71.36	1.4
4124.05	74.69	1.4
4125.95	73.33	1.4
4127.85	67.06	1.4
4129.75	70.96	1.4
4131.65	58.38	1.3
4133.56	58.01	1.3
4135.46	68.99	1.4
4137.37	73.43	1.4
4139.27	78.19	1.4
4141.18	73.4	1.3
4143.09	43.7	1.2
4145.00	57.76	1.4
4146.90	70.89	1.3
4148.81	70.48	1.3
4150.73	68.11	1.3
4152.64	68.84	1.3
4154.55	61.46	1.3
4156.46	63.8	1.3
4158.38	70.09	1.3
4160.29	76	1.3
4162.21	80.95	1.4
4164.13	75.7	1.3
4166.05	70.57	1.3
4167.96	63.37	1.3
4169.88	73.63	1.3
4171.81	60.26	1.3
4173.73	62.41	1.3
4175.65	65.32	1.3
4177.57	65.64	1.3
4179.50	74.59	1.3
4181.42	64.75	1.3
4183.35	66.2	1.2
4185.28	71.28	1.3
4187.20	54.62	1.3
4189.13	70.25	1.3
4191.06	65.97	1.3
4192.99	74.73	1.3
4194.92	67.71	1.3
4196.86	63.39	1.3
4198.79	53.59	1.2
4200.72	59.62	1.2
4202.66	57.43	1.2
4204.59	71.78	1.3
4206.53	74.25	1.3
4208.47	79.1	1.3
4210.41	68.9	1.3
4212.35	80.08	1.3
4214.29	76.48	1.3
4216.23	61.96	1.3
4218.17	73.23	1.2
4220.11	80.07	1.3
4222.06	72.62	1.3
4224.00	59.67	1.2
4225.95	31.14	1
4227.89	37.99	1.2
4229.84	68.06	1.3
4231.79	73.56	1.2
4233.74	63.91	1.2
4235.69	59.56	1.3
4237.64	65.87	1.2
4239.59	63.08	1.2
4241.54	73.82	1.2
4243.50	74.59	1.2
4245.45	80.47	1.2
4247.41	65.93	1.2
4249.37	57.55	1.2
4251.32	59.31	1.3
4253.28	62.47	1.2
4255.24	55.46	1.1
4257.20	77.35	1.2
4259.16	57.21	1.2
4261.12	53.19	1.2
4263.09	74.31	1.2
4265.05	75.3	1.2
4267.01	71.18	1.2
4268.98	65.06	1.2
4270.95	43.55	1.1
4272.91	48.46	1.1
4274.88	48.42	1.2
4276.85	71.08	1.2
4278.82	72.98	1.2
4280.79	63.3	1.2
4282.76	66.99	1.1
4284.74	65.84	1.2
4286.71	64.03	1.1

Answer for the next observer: 2.1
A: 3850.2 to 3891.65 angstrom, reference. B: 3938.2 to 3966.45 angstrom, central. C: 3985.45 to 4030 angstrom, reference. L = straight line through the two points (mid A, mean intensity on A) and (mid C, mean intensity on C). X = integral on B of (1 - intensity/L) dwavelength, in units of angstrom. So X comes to 8.4 angstrom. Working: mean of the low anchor 30.8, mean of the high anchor 65.8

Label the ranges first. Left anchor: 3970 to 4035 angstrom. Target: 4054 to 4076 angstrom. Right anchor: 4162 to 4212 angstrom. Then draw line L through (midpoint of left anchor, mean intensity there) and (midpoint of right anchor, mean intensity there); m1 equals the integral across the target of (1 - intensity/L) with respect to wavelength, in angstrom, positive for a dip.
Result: 1.0 angstrom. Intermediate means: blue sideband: 59.8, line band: 59.7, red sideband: 67.5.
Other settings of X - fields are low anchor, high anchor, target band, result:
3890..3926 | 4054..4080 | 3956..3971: 6.9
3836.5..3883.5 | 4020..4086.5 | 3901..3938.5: 5.3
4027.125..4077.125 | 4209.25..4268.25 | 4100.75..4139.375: -4.2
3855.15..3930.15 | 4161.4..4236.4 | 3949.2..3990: 2.3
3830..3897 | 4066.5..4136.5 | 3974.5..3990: -1.6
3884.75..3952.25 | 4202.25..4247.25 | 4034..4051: -4.9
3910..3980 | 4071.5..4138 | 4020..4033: -3.6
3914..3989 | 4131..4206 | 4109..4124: -3.6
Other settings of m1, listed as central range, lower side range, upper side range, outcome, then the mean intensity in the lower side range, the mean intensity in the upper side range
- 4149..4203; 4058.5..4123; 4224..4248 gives -1.65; 67.7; 63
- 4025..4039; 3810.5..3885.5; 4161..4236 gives -4.68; 27.6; 66.6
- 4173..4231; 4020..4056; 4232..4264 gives -0.60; 64.1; 65.4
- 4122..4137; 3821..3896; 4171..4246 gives -2.61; 28.8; 66.3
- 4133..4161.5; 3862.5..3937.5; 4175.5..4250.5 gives -3.56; 34.5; 66.4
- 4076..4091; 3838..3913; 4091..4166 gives -1.91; 34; 69.4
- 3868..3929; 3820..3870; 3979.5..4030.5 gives 1.75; 25.5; 64.8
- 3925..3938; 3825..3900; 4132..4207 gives 6.72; 29.7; 66.8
